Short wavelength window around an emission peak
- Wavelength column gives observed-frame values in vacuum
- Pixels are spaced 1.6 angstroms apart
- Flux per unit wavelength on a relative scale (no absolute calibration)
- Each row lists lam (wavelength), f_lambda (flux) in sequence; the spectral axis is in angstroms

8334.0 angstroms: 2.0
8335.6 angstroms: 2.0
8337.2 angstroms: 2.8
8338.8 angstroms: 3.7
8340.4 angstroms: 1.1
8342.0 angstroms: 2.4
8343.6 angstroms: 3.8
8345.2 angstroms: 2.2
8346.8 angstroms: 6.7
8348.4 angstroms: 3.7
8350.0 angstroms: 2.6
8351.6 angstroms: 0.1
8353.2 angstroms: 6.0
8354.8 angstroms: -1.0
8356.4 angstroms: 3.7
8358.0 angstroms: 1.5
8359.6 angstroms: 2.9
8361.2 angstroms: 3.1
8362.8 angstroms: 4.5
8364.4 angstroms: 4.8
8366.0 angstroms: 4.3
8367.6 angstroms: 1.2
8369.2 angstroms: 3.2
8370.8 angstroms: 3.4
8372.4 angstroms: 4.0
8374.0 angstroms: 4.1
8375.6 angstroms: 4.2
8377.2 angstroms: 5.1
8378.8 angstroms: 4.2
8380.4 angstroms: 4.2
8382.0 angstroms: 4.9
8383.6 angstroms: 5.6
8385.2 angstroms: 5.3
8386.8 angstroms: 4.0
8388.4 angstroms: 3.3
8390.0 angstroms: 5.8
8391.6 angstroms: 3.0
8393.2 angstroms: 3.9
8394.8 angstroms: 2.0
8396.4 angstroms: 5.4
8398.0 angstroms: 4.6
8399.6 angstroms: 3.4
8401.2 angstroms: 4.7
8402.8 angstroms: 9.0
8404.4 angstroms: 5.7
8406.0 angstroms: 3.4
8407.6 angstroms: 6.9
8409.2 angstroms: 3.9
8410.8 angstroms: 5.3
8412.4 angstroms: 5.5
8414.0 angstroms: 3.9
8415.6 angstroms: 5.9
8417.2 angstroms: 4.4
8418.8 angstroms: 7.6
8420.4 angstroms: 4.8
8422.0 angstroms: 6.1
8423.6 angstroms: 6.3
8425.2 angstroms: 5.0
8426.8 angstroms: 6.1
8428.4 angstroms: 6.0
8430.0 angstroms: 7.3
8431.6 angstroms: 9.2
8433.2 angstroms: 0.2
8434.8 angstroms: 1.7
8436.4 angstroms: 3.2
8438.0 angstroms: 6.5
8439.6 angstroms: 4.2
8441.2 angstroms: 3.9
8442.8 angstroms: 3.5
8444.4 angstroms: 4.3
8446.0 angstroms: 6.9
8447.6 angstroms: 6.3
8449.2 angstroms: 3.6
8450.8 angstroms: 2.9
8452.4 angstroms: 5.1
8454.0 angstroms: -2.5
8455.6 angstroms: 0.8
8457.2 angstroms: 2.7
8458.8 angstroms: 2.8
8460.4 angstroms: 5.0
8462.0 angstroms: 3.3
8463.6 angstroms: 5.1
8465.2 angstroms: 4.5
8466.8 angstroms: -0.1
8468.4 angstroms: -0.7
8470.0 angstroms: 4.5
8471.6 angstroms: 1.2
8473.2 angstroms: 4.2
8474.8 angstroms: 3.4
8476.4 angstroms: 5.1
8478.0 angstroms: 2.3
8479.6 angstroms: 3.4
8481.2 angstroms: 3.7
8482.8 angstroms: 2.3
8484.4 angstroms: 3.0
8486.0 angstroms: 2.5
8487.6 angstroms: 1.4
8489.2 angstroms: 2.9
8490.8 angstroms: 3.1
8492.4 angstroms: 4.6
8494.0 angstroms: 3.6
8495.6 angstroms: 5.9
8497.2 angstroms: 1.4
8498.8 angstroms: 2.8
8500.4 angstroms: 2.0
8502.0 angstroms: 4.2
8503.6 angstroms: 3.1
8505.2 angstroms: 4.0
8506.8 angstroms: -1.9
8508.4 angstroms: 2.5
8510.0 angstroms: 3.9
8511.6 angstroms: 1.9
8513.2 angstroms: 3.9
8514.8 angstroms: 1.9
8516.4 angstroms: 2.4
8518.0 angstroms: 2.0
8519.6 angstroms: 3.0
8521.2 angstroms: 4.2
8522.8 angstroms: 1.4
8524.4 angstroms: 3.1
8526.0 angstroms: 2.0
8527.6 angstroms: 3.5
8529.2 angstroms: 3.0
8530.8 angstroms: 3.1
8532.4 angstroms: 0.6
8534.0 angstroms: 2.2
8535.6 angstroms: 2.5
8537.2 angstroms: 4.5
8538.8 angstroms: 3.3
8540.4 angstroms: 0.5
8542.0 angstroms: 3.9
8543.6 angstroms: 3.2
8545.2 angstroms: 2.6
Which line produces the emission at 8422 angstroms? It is Mg II 2798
